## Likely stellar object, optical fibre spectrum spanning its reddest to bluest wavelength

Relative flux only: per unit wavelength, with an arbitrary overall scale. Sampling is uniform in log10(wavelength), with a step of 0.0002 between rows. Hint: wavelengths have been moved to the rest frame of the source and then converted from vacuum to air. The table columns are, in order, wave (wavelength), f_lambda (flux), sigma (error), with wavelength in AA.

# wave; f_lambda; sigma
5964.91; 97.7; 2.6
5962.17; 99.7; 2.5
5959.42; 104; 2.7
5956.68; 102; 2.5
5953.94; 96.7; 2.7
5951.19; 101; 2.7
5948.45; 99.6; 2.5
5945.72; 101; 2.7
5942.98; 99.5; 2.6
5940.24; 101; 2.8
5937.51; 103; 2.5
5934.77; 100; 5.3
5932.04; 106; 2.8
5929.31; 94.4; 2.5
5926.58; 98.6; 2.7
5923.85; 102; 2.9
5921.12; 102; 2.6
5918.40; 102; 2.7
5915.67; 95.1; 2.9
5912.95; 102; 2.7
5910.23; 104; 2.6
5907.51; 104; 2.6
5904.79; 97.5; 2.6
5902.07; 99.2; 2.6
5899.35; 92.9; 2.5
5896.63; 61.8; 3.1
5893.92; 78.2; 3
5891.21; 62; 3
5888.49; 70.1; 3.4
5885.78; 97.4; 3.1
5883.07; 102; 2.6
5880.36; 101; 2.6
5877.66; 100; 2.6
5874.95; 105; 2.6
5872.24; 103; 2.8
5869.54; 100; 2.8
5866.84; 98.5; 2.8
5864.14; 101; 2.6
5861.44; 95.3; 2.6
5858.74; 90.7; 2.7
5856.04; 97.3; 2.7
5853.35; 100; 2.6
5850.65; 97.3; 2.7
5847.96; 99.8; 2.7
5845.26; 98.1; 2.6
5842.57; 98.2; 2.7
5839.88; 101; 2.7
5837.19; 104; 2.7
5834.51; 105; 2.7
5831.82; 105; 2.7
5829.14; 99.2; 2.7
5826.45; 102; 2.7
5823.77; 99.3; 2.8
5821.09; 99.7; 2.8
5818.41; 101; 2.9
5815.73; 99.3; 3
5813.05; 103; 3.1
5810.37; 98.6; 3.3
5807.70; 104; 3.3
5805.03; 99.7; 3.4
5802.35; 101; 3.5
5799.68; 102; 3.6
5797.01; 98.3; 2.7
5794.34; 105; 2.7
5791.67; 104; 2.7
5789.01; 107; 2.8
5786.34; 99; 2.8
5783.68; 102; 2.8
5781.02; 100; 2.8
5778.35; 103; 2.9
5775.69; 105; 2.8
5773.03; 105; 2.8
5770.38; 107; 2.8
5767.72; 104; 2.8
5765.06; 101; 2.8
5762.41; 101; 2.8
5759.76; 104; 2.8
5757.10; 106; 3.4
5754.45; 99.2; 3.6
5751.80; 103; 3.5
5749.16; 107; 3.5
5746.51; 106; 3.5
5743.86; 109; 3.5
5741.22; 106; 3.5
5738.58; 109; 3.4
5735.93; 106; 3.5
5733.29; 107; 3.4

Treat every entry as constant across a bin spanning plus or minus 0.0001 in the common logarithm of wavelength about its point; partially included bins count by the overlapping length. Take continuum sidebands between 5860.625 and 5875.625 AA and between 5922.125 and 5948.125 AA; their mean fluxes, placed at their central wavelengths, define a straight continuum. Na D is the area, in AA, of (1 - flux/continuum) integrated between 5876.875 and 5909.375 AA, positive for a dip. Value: 3.8 AA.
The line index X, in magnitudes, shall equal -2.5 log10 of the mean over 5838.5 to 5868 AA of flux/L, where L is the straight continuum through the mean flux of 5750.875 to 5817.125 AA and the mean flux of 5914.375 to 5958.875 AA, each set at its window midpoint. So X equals 0.04 mag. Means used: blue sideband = 102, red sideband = 100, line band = 97.9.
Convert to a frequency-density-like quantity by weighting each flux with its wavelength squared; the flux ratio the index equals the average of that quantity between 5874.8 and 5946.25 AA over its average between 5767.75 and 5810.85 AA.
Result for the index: 0.97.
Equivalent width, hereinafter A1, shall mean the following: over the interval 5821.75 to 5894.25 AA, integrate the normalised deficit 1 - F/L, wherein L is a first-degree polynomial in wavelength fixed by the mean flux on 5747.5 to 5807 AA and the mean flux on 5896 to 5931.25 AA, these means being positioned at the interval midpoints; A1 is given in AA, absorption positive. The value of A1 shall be 2.0 AA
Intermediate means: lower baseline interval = 103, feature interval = 97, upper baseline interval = 97.4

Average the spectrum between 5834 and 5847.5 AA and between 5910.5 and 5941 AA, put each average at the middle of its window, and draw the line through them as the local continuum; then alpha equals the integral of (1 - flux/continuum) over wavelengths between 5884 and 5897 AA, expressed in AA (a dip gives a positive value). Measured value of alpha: 3.2 AA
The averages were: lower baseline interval 101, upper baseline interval 101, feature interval 75.7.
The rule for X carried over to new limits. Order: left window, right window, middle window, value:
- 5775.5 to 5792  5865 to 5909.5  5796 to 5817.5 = 0.00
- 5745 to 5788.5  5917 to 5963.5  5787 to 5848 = 0.01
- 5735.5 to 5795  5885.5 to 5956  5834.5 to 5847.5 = -0.01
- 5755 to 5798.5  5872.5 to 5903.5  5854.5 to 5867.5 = -0.05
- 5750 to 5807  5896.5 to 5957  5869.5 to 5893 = 0.09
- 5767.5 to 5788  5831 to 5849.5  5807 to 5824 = 0.02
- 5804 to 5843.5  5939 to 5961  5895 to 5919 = 0.06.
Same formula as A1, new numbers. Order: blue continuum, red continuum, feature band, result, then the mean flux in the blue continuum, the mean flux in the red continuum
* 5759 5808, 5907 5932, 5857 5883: 0.5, 103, 101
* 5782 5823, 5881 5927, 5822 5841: -0.6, 102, 92.4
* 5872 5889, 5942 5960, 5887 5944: 2.9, 97.8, 100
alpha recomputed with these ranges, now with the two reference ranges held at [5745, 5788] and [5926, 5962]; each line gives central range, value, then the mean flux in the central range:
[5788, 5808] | 0.1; 102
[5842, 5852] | 0.4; 98.3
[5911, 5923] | 0.0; 101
